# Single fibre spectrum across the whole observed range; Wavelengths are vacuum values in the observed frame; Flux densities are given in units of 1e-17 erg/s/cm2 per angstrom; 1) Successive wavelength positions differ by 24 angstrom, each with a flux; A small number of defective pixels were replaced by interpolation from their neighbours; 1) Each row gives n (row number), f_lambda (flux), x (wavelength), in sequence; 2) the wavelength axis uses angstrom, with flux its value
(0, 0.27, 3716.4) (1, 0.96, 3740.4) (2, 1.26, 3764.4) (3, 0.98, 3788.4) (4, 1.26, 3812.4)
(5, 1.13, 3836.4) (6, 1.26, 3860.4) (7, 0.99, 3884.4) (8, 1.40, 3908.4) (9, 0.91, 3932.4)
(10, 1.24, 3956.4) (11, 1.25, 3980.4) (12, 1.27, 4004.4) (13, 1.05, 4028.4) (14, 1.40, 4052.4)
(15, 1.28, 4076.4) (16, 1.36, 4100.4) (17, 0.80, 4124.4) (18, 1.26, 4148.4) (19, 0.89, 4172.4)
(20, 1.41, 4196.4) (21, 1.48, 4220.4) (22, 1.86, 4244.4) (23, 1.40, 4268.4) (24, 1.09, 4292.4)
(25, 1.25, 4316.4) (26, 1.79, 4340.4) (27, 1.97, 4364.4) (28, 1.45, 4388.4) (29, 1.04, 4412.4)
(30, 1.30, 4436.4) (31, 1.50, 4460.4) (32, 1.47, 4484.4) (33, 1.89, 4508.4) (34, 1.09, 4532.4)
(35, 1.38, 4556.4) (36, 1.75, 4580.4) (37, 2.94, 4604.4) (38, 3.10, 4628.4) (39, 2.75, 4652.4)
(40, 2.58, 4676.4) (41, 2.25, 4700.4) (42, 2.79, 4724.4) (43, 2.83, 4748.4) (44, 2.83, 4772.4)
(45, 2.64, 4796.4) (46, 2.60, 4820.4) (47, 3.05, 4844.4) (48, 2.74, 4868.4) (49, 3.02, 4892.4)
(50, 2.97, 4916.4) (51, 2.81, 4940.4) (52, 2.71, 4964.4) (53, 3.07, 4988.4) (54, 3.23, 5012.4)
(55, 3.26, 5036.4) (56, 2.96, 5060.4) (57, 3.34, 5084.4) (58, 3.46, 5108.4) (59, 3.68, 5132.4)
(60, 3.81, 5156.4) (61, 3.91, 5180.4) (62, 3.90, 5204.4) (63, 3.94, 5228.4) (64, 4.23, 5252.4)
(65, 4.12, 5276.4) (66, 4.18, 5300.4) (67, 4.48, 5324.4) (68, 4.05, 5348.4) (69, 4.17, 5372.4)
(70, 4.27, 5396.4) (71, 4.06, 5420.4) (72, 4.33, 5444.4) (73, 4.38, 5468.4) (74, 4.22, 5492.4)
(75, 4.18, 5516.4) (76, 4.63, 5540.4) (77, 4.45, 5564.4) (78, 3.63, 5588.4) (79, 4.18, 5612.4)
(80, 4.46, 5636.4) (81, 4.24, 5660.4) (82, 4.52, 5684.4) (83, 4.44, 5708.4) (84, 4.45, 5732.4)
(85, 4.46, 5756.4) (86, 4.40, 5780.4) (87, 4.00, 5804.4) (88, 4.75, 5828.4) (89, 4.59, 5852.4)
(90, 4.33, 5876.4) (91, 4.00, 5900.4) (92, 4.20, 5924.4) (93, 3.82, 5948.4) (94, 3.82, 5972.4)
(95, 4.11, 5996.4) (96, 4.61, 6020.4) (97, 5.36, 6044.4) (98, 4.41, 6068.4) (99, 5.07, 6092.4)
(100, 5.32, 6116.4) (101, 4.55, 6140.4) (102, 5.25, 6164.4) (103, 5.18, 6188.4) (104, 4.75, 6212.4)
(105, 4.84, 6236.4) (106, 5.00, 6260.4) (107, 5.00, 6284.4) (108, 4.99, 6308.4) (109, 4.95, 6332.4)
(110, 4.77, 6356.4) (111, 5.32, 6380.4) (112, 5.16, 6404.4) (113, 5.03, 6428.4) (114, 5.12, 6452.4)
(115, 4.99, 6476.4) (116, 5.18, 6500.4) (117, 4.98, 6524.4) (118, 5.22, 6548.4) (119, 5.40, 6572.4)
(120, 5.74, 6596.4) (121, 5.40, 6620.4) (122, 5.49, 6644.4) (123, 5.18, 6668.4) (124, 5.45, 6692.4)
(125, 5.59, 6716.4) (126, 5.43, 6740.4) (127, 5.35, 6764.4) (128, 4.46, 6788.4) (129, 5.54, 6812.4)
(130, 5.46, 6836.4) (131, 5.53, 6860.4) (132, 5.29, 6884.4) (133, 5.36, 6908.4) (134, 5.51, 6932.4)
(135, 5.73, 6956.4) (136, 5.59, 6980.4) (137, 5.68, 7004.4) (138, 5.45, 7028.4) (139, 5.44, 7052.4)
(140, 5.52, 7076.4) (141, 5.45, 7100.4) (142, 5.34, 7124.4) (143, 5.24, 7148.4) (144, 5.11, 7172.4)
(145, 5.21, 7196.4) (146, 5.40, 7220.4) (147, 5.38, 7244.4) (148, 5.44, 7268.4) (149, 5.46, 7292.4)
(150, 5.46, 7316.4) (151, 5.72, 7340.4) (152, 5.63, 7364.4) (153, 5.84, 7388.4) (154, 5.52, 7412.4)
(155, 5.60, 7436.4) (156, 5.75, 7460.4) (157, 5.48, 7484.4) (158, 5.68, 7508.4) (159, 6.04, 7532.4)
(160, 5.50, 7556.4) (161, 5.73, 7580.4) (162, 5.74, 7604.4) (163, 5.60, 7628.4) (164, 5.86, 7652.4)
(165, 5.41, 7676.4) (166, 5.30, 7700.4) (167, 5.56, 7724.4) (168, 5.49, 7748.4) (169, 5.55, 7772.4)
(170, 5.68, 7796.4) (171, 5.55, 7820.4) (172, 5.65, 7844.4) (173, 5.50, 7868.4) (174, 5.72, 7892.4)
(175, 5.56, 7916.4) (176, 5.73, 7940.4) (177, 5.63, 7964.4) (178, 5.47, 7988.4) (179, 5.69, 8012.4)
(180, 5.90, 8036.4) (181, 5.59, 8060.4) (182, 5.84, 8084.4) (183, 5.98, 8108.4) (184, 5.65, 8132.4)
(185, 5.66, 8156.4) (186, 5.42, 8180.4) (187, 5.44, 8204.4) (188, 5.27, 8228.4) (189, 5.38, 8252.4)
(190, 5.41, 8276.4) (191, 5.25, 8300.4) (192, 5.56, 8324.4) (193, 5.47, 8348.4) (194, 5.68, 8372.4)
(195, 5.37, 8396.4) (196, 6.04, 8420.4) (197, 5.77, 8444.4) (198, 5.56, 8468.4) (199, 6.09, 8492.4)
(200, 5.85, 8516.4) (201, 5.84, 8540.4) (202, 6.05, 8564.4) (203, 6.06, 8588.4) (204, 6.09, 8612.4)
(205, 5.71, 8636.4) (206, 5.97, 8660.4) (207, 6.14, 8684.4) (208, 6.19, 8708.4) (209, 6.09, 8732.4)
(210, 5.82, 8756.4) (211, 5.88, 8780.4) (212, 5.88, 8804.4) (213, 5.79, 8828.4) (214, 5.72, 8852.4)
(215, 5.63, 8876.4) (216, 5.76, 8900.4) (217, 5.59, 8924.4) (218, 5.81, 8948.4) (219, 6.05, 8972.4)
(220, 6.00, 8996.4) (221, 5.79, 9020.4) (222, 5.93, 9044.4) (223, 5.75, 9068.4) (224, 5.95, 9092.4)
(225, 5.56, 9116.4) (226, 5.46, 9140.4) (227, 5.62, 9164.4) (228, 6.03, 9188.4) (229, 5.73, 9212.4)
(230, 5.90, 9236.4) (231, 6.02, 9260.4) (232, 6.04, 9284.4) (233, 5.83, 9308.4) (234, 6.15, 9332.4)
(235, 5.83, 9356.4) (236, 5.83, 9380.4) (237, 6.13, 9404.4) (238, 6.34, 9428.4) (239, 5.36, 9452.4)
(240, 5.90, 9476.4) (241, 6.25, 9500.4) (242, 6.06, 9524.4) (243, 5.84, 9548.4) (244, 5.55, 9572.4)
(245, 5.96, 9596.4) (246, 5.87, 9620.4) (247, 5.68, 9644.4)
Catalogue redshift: 0.151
